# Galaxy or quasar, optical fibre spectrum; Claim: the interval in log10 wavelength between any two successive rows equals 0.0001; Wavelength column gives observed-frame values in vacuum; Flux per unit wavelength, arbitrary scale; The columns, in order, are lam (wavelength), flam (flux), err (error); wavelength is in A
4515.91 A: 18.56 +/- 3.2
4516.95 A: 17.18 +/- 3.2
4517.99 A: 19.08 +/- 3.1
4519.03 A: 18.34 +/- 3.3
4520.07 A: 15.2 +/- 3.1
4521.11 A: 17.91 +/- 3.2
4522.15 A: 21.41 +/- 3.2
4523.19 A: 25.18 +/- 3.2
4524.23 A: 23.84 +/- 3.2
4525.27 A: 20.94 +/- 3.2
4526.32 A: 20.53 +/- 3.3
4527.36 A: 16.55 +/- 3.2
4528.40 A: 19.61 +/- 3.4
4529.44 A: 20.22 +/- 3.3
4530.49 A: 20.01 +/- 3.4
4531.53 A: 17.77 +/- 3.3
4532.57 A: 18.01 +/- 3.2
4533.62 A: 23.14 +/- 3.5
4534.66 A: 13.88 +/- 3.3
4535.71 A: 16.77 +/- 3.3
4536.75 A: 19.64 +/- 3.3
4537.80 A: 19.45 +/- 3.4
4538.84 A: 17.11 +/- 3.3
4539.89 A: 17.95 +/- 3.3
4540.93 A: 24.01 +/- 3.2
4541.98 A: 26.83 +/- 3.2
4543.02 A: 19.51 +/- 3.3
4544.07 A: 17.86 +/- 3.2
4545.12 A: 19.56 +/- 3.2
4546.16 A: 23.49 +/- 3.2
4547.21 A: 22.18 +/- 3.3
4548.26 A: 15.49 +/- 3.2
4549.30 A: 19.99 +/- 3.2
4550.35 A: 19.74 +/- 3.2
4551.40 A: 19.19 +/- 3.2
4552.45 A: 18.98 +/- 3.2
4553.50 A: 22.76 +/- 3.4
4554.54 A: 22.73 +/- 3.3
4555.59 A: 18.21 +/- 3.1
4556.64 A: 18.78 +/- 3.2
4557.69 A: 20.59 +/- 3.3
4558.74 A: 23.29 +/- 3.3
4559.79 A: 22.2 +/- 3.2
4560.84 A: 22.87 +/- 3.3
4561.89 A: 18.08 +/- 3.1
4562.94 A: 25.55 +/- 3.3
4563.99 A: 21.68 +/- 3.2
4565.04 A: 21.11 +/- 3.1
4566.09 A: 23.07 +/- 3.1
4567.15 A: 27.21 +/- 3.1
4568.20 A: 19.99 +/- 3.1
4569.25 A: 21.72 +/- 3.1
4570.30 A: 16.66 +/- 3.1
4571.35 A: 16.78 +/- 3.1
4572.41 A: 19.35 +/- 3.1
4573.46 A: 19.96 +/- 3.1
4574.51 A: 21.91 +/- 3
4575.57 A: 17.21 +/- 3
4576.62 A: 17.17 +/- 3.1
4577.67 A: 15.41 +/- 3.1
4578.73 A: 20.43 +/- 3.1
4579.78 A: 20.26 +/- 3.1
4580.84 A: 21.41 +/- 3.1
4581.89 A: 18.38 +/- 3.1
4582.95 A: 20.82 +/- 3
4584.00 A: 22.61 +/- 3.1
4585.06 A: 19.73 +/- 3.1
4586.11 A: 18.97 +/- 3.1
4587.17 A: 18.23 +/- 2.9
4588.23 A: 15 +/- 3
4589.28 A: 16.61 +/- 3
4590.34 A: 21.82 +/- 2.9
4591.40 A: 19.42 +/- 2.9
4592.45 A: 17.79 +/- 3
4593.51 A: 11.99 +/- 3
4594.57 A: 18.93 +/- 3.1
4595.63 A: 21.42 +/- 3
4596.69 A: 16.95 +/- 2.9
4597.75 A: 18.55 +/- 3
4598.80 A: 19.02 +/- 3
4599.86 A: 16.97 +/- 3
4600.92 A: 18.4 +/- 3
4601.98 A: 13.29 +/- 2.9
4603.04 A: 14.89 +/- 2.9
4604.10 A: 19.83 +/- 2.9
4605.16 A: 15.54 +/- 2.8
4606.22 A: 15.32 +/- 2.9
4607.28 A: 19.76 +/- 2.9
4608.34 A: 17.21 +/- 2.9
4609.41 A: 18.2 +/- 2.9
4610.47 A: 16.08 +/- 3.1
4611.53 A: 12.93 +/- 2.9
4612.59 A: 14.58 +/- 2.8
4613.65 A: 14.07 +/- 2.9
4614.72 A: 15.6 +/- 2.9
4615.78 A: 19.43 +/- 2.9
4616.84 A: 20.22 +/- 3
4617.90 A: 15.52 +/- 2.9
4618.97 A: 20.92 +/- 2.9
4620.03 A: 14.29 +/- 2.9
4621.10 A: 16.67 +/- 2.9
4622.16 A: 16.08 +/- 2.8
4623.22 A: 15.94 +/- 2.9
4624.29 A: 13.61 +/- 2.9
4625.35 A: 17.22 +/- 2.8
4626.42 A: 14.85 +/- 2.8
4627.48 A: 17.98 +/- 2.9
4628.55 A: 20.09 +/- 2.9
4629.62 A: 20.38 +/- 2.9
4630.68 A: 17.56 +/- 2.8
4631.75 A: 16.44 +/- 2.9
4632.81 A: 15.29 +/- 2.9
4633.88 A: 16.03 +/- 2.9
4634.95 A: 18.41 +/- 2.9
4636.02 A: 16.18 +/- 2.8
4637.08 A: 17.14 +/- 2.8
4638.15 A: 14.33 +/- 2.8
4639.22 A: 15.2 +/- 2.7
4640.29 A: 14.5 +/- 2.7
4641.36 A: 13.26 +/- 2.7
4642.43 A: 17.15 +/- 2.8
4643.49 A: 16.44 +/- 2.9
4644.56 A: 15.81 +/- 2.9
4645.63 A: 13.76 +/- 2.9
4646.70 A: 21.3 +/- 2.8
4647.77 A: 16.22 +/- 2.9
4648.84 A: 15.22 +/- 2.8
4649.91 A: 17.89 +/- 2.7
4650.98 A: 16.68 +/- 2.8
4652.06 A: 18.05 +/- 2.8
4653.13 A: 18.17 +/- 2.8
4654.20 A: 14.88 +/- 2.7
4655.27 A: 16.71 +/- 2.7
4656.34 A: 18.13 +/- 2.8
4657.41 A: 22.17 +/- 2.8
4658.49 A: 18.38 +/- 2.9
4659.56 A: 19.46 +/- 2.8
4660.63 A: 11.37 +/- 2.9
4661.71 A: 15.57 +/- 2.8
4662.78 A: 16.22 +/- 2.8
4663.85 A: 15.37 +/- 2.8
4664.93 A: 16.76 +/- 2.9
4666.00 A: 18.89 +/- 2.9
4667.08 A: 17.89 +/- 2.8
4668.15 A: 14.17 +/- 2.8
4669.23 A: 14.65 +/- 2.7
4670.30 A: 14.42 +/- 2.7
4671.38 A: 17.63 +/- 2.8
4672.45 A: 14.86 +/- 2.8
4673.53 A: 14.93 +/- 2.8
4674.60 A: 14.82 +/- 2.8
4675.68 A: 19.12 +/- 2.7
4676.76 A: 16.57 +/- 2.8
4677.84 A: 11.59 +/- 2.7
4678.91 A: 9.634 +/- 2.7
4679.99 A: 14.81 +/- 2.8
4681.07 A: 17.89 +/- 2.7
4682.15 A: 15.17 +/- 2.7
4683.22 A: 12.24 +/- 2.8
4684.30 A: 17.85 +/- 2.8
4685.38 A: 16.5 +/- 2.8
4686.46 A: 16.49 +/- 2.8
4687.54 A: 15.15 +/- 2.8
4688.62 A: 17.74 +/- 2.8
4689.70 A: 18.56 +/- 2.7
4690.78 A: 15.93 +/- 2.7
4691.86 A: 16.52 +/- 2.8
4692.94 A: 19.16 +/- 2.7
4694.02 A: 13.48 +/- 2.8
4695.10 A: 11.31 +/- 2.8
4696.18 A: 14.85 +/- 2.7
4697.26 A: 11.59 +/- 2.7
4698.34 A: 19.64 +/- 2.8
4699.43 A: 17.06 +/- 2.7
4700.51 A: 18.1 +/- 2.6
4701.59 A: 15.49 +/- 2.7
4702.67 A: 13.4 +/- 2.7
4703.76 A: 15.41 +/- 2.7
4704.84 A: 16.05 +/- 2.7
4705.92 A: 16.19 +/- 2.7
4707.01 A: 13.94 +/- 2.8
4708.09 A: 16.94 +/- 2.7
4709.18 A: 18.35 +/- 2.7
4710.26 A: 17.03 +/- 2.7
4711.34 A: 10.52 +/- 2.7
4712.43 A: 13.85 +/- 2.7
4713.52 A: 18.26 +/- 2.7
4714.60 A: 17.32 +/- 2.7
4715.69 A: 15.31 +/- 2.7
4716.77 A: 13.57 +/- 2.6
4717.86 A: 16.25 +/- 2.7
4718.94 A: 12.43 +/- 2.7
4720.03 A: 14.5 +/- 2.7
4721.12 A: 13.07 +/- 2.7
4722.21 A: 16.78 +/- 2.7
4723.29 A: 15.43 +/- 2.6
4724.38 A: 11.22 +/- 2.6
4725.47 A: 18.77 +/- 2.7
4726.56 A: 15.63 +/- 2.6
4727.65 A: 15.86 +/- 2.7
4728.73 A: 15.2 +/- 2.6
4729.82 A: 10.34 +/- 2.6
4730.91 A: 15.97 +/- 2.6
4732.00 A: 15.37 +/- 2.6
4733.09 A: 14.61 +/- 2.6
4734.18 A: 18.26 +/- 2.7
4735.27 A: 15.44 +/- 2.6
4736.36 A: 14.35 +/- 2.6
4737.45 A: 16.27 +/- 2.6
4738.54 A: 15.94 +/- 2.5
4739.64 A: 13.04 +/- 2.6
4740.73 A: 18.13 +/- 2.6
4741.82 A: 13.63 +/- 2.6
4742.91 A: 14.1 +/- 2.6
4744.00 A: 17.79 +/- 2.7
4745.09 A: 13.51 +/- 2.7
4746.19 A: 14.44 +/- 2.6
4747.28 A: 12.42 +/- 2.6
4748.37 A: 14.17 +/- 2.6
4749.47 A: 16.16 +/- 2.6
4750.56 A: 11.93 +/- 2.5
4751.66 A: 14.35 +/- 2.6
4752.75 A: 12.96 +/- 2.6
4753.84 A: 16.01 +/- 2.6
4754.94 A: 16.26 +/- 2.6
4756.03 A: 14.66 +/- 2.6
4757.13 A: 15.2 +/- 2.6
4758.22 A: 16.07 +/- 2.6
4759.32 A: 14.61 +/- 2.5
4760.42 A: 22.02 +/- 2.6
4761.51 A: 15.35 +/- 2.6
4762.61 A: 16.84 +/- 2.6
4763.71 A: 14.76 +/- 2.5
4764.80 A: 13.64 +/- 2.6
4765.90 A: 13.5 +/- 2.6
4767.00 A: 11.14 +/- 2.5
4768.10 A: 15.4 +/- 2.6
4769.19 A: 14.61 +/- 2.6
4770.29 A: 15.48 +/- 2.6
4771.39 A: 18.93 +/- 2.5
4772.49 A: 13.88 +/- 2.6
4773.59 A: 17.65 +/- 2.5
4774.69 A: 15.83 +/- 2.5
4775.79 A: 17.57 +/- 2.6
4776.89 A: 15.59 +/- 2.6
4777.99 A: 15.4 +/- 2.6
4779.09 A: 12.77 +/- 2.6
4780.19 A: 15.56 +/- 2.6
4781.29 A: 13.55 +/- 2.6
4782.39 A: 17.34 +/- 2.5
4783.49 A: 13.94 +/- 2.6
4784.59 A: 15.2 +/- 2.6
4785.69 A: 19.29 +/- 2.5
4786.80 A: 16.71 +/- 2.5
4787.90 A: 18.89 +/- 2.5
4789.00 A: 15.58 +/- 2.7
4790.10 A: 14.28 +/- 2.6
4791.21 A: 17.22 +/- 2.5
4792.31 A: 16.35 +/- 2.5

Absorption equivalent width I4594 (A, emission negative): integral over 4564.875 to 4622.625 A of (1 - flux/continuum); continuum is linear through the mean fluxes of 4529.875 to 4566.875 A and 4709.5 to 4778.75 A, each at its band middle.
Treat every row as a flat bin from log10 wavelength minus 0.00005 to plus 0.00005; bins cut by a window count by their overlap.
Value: 3.00 A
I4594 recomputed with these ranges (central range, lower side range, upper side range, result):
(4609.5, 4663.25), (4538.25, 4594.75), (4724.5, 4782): 4.6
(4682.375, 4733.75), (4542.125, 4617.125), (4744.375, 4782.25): 2.7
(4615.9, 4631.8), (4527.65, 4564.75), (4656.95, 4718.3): 0.5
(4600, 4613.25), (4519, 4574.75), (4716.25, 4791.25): 1.8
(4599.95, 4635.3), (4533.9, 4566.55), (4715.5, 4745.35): 3.2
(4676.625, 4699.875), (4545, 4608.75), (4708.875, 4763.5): 1.4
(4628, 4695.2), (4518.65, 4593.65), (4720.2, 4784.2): 4.0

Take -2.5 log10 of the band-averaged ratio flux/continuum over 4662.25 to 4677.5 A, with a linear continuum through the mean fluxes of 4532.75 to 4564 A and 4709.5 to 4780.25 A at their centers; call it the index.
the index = 0.067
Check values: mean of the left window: 20.3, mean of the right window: 15.1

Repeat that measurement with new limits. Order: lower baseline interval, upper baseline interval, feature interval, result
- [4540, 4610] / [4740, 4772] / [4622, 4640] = 0.096 mag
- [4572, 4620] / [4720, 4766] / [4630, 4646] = 0.080 mag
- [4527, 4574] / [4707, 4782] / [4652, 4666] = 0.021 mag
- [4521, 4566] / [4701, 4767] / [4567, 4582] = 0.005 mag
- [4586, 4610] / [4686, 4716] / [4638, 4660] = -0.012 mag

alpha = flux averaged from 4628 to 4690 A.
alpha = 16.3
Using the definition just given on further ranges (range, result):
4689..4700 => 15.8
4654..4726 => 15.7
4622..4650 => 16.4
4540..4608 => 19.6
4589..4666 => 16.9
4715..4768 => 15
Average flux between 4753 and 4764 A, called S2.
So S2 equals 16.1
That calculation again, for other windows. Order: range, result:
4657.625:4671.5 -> 16.3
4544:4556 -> 20.1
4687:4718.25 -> 15.8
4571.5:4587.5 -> 19.4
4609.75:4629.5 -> 16.5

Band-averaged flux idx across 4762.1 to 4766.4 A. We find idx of 14.7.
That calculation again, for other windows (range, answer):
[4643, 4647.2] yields 16.8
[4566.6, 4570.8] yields 21.4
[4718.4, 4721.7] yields 13.3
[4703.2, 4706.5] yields 15.8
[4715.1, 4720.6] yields 14.4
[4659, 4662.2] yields 15.5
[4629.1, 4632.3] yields 18.1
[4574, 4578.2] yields 17.9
